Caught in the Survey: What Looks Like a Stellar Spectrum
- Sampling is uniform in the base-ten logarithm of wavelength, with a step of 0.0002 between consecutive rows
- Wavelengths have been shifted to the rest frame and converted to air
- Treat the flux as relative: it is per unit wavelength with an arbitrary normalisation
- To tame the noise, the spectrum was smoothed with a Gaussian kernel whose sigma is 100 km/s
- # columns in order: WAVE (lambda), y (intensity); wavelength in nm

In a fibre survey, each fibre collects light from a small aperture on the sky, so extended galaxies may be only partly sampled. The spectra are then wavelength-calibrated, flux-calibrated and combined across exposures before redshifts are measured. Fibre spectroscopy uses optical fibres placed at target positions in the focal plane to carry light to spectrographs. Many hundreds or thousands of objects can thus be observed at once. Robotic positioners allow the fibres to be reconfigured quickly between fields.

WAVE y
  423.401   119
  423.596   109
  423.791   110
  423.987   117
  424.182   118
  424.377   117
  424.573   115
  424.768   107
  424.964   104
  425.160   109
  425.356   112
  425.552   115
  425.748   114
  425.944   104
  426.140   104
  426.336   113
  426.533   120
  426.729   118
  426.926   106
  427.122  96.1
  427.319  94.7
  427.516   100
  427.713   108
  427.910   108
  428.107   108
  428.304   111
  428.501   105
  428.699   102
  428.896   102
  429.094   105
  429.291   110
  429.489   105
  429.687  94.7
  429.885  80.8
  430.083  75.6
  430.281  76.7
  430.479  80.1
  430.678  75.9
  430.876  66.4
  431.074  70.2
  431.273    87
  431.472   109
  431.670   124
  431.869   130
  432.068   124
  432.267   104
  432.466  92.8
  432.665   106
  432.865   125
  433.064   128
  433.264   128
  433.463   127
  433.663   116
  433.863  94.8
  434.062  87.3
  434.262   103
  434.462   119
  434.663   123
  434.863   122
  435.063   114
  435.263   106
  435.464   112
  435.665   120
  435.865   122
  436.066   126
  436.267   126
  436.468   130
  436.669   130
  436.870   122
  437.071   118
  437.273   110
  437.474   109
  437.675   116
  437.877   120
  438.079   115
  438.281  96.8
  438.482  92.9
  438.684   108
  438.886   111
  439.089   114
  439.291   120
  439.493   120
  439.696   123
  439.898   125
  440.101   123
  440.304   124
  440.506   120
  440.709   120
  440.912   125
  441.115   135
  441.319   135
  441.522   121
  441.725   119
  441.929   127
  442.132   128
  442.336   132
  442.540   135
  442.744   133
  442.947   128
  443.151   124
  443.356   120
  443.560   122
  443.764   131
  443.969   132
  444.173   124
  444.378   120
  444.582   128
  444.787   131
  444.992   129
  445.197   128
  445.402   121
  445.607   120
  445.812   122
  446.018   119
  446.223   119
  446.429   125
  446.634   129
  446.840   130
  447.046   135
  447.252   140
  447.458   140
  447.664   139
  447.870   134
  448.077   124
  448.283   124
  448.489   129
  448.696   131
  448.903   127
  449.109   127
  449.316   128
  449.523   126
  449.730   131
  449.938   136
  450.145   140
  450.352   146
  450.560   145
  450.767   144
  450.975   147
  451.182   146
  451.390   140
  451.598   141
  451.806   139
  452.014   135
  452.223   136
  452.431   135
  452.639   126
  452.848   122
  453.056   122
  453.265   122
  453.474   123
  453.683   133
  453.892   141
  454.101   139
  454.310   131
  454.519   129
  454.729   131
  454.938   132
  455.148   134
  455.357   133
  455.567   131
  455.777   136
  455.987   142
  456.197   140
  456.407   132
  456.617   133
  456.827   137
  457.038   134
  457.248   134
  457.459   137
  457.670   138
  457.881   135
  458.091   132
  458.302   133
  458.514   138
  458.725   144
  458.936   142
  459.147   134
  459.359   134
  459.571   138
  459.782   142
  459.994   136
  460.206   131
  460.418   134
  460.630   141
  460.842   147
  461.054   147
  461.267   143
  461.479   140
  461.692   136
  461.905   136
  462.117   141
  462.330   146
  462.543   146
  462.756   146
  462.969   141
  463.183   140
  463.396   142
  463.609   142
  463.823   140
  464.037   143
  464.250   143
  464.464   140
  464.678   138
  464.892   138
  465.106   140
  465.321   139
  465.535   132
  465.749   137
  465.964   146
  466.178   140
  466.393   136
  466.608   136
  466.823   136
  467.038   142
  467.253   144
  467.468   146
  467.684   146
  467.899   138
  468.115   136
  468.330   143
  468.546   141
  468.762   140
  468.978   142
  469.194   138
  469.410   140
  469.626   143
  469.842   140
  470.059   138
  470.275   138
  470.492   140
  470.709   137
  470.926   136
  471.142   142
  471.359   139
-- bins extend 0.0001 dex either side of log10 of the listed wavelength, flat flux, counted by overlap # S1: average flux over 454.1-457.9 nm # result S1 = 135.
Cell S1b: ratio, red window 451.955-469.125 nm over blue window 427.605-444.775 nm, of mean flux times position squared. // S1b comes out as 1.35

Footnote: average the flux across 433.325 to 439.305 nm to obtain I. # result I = 114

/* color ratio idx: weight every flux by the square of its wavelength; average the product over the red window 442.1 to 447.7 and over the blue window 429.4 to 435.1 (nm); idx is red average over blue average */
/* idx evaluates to 1.31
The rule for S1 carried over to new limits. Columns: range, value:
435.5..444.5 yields 122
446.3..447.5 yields 132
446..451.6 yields 134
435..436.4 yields 118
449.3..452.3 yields 139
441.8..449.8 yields 128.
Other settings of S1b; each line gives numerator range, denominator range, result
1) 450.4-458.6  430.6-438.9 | 1.32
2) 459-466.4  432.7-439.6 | 1.36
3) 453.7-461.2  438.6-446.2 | 1.17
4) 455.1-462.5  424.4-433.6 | 1.51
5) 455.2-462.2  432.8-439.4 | 1.32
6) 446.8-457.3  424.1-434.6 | 1.42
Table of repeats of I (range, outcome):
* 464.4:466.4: 139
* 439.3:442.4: 125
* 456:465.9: 139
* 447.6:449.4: 129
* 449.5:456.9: 135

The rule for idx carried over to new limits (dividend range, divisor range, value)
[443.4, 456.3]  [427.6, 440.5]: 1.29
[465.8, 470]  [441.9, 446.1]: 1.24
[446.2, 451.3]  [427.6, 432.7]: 1.48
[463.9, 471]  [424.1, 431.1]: 1.64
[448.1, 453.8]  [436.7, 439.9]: 1.24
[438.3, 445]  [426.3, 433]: 1.29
